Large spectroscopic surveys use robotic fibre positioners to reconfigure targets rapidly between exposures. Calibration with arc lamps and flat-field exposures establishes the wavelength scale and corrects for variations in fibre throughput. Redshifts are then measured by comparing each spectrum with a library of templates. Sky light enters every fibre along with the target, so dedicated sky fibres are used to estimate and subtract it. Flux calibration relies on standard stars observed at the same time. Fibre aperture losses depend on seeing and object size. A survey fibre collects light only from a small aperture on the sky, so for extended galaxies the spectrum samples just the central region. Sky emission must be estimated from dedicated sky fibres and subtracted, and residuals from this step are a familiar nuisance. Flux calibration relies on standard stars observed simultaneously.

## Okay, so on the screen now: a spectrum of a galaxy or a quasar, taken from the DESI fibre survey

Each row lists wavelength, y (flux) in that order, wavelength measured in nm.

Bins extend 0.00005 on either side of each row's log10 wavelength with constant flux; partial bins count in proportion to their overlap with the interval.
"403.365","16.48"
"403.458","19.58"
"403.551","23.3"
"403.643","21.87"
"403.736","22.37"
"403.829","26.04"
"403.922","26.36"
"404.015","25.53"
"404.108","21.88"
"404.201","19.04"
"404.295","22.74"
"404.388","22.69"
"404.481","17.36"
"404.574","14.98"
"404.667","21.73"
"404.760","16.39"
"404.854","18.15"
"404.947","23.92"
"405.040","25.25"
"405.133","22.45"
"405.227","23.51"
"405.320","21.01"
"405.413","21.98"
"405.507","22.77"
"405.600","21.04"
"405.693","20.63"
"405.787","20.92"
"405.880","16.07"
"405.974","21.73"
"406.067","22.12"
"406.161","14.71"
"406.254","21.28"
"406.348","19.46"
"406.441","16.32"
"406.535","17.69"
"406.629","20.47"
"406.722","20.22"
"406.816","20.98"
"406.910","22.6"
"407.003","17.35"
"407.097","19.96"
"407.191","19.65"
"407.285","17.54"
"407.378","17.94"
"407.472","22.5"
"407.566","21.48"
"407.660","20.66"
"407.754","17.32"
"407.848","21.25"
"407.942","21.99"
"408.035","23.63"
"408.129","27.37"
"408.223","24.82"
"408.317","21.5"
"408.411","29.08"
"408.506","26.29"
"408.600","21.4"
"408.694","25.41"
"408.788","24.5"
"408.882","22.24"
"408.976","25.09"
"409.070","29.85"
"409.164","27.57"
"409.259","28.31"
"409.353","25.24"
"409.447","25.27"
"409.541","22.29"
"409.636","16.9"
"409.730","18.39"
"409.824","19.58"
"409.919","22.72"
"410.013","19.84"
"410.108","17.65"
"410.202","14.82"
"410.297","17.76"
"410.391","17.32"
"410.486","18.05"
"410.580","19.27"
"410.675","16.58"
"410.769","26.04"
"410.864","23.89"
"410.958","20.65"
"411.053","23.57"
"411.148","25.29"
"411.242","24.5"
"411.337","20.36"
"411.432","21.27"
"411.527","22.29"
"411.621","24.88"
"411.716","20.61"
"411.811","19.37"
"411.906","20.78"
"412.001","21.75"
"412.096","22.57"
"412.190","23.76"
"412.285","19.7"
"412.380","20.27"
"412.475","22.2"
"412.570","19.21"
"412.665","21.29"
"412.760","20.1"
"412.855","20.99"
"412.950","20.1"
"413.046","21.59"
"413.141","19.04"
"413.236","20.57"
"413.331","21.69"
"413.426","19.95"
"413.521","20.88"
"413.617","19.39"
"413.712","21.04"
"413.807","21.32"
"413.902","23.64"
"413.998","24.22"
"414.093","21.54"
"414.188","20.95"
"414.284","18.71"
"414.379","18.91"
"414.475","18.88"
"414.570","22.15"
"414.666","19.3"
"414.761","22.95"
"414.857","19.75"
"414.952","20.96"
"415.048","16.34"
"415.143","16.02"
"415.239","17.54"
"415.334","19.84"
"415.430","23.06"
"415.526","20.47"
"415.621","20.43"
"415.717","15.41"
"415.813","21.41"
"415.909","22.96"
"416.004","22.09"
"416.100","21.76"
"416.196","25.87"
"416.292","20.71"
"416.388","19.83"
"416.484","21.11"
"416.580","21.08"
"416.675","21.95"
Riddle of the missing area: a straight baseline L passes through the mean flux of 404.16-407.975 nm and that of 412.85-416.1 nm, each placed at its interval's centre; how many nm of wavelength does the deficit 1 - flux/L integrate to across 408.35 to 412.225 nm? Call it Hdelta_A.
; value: -0.37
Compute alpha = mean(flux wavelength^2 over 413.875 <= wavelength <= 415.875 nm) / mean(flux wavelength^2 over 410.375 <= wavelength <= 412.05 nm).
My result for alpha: 0.95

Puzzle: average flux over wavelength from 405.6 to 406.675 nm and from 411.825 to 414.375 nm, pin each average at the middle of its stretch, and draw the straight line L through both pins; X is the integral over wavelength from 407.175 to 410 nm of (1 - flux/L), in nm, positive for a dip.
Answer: -0.431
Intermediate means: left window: 19.3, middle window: 22.9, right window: 21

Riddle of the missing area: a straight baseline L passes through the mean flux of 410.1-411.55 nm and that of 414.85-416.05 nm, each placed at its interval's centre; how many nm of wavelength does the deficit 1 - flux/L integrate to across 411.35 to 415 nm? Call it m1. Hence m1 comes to -0.15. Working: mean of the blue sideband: 20.6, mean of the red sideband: 19.7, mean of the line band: 21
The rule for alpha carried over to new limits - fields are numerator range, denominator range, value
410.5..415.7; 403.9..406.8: 1.05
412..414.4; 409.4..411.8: 1.02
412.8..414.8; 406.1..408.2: 1.07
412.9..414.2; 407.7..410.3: 0.95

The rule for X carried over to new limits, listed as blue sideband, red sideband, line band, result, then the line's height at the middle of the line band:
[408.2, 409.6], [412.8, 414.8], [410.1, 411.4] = 0.17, 23.5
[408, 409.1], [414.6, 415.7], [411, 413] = 0.05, 22.2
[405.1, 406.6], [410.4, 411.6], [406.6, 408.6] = -0.09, 20.7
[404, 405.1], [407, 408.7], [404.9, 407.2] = 0.07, 21.3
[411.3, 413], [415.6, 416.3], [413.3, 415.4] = 0.10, 21.3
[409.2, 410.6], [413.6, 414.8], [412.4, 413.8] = 0.02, 20.8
